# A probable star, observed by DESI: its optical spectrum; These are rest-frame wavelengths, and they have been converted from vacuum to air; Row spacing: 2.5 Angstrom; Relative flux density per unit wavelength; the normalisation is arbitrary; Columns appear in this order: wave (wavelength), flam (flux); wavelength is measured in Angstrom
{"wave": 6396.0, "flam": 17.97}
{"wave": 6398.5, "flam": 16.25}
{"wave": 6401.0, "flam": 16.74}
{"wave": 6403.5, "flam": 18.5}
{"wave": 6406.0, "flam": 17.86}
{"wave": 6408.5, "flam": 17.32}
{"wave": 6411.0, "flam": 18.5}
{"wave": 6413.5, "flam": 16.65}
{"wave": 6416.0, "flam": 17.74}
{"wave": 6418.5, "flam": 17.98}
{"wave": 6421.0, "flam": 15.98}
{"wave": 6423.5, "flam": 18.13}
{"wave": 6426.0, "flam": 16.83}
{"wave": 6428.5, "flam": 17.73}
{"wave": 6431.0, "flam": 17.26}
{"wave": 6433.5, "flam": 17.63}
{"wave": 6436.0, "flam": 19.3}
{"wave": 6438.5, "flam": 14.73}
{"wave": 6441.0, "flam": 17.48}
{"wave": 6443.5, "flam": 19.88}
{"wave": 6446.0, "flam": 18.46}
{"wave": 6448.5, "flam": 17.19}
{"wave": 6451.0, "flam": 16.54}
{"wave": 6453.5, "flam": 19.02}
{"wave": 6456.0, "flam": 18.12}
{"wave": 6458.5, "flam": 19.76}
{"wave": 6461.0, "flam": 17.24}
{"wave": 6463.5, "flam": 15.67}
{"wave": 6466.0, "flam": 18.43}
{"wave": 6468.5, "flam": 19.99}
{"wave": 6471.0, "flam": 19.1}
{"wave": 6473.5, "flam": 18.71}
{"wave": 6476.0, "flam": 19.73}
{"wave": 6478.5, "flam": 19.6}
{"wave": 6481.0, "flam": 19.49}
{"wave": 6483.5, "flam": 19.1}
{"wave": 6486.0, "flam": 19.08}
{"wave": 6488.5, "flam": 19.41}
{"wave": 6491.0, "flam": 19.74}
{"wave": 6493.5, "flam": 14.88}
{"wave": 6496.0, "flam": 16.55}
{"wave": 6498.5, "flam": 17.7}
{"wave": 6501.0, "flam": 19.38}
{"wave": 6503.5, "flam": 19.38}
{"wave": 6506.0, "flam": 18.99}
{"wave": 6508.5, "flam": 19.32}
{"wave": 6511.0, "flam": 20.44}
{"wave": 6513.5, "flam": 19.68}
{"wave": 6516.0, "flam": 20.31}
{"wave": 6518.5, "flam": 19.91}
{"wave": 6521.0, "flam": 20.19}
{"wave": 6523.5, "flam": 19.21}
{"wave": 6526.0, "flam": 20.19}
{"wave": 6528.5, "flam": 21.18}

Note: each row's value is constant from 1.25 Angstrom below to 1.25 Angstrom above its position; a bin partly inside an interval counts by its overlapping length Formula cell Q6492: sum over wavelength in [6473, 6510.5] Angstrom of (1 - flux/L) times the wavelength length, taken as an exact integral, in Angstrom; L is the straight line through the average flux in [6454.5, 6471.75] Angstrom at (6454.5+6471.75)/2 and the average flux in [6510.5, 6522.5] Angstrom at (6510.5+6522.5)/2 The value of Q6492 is 0.9 Angstrom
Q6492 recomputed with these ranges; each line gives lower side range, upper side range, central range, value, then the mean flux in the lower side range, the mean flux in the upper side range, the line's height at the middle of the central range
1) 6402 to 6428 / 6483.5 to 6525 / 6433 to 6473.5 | 0.3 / 17.5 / 19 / 18.2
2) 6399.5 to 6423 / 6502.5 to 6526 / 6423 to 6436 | 0.2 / 17.5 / 19.7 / 17.9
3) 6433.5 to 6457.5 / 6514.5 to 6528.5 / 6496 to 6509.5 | 0.6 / 17.9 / 20.1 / 19.5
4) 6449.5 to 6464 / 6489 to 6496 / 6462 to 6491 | -2.3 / 17.8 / 17.4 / 17.6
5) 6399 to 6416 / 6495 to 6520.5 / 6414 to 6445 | 0.6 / 17.5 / 19.2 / 17.9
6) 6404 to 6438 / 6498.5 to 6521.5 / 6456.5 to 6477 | 0.1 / 17.6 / 19.6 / 18.6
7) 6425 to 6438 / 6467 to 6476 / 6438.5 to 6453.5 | 0.4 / 17.6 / 19.3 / 18.2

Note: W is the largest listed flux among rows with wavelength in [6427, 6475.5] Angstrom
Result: 19.99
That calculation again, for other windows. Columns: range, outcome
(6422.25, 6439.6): 19.3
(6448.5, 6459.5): 19.76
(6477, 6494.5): 19.74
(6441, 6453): 19.88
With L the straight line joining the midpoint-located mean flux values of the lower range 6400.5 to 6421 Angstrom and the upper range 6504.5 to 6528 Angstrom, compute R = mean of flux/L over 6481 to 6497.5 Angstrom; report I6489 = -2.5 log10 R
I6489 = 0.06 mag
